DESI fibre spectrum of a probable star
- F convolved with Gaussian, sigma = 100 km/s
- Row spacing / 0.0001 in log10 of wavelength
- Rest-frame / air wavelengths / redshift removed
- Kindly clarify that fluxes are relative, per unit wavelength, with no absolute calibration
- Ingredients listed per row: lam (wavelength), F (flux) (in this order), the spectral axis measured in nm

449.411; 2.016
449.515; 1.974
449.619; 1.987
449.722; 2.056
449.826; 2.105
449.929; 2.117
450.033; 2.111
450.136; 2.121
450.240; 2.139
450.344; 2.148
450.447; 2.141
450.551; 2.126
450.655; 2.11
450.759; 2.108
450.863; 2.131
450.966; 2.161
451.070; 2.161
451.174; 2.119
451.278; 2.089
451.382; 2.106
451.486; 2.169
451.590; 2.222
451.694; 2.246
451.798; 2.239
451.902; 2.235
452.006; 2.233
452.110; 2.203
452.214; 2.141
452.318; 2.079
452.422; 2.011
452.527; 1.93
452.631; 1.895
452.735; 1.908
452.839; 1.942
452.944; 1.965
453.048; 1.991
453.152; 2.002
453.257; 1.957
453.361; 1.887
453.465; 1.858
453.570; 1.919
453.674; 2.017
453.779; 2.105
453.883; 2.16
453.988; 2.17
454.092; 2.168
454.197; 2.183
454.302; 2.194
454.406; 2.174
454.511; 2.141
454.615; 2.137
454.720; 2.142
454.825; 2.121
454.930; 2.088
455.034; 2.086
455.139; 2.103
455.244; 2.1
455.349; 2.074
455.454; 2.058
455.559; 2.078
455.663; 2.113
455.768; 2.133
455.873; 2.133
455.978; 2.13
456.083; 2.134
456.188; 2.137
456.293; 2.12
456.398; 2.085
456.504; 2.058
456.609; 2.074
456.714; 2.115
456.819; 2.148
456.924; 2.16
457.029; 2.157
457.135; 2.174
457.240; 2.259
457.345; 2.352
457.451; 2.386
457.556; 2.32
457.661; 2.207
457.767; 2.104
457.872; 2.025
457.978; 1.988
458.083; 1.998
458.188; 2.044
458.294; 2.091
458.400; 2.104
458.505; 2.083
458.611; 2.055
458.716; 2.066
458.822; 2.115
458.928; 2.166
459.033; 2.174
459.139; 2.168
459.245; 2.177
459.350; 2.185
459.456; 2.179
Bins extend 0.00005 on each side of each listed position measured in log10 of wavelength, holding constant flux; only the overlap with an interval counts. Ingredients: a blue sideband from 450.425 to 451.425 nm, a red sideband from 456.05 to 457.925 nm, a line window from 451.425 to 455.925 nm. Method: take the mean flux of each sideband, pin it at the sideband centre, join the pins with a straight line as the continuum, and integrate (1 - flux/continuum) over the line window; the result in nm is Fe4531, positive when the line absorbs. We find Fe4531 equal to 0.12 nm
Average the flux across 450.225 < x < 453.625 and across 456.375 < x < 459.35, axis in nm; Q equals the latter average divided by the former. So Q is 1.0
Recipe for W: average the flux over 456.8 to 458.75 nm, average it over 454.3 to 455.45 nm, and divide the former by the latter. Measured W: 1.01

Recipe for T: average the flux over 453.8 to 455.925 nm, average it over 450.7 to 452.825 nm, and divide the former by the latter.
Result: 1.01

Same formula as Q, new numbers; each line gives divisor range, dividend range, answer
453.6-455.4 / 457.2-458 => 1.04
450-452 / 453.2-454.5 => 0.96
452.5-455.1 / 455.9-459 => 1.04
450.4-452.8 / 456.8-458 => 1.04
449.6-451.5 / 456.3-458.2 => 1.01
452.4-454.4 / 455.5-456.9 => 1.05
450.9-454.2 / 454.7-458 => 1.03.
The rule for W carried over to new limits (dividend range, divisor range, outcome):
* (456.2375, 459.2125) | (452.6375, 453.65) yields 1.10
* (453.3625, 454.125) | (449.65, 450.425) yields 0.97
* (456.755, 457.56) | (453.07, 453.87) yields 1.13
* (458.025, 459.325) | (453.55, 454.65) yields 0.99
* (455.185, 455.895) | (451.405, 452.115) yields 0.95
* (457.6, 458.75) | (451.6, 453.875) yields 1.01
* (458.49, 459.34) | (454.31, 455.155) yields 1.00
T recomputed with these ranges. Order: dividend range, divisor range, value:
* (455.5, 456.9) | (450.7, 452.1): 0.97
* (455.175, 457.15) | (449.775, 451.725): 0.99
